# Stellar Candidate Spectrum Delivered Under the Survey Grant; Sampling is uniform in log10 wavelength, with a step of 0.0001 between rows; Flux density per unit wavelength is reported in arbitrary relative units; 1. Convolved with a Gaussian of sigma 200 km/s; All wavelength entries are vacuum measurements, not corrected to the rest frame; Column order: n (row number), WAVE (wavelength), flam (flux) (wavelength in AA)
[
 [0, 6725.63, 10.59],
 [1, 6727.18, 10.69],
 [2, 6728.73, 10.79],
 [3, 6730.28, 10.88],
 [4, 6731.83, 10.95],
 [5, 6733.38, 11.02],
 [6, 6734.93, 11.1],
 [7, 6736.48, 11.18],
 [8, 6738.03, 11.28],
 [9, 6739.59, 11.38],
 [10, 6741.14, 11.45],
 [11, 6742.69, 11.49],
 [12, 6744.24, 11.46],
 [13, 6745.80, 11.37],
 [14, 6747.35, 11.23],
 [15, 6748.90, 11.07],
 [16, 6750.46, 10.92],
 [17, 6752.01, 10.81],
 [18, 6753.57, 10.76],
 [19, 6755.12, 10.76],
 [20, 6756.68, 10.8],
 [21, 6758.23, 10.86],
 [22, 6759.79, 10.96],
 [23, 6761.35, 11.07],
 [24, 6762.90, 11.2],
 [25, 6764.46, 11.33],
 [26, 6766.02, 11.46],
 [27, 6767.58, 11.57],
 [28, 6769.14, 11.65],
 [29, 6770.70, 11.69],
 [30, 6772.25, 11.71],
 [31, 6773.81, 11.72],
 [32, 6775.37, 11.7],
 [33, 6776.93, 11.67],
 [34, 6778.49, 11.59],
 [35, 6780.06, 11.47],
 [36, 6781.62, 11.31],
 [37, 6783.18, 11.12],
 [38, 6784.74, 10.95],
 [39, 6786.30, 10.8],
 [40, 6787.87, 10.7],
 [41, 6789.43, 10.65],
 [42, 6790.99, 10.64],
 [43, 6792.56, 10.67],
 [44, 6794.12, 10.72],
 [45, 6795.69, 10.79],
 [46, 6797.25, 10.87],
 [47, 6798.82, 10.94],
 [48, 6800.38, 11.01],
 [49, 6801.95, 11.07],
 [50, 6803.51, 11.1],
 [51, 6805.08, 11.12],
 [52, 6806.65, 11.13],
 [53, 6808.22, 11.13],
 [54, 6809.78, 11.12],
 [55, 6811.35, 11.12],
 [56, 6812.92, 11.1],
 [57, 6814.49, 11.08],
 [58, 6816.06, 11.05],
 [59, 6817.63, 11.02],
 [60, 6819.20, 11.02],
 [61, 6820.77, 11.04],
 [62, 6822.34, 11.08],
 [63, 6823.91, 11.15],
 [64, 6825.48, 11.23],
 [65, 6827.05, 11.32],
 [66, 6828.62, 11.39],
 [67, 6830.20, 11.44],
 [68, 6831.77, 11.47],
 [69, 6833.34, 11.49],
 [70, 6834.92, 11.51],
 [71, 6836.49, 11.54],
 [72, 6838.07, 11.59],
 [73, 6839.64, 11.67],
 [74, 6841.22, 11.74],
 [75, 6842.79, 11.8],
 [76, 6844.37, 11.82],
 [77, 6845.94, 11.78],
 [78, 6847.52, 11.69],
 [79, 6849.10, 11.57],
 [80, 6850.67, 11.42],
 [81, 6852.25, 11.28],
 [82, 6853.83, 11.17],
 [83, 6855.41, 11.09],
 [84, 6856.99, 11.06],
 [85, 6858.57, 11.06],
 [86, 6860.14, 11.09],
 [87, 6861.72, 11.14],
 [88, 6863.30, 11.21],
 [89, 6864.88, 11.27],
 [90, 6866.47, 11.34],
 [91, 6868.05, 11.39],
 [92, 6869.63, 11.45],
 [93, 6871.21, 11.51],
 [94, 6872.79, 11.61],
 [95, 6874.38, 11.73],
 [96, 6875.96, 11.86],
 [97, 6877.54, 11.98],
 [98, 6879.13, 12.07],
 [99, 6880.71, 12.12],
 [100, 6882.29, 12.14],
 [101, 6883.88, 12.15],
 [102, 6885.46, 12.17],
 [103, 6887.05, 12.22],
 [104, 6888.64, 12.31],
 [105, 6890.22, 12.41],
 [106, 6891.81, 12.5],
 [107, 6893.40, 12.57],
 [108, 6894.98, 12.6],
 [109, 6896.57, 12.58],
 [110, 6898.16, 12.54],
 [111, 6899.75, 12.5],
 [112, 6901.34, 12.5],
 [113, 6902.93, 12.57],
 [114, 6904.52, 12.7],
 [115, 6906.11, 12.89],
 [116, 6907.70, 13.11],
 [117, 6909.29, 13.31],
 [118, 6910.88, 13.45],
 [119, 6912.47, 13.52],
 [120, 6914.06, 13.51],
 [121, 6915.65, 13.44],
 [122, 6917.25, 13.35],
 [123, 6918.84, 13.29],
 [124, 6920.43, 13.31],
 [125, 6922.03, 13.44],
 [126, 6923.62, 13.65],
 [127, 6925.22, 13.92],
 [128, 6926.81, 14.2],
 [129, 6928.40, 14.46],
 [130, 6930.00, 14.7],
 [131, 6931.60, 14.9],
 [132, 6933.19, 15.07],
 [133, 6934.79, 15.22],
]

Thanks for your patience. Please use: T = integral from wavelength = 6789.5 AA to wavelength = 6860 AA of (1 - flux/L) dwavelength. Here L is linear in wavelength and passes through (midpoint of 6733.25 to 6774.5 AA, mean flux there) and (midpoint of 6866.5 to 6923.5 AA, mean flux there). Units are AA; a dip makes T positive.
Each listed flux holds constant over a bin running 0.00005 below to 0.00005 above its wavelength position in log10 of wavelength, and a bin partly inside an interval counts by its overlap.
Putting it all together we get 4.0 AA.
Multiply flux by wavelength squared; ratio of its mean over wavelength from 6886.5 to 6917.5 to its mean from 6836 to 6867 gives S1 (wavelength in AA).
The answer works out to 1.1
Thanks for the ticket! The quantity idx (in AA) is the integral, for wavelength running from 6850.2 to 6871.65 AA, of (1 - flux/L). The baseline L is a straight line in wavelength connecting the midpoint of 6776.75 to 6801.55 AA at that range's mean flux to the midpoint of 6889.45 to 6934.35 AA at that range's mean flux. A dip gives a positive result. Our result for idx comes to 1.9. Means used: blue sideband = 11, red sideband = 13.3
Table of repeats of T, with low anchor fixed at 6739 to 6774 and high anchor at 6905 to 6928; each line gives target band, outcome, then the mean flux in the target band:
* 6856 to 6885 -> 2.9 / 11.6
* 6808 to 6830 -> 1.8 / 11.1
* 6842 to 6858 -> 1.4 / 11.5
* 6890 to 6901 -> 0.5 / 12.5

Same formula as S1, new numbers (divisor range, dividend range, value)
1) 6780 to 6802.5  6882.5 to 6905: 1.18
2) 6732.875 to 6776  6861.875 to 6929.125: 1.17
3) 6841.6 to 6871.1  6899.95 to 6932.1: 1.21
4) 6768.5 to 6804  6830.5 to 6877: 1.05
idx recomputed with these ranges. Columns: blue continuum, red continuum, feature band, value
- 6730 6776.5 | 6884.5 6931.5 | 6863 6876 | 1.2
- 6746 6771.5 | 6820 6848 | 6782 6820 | 1.3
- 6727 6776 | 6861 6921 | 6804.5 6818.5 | 0.7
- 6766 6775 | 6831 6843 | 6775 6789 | 0.5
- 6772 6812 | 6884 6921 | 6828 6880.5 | 2.5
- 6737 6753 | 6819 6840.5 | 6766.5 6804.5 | 0.4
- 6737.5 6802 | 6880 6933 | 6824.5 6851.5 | 1.3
